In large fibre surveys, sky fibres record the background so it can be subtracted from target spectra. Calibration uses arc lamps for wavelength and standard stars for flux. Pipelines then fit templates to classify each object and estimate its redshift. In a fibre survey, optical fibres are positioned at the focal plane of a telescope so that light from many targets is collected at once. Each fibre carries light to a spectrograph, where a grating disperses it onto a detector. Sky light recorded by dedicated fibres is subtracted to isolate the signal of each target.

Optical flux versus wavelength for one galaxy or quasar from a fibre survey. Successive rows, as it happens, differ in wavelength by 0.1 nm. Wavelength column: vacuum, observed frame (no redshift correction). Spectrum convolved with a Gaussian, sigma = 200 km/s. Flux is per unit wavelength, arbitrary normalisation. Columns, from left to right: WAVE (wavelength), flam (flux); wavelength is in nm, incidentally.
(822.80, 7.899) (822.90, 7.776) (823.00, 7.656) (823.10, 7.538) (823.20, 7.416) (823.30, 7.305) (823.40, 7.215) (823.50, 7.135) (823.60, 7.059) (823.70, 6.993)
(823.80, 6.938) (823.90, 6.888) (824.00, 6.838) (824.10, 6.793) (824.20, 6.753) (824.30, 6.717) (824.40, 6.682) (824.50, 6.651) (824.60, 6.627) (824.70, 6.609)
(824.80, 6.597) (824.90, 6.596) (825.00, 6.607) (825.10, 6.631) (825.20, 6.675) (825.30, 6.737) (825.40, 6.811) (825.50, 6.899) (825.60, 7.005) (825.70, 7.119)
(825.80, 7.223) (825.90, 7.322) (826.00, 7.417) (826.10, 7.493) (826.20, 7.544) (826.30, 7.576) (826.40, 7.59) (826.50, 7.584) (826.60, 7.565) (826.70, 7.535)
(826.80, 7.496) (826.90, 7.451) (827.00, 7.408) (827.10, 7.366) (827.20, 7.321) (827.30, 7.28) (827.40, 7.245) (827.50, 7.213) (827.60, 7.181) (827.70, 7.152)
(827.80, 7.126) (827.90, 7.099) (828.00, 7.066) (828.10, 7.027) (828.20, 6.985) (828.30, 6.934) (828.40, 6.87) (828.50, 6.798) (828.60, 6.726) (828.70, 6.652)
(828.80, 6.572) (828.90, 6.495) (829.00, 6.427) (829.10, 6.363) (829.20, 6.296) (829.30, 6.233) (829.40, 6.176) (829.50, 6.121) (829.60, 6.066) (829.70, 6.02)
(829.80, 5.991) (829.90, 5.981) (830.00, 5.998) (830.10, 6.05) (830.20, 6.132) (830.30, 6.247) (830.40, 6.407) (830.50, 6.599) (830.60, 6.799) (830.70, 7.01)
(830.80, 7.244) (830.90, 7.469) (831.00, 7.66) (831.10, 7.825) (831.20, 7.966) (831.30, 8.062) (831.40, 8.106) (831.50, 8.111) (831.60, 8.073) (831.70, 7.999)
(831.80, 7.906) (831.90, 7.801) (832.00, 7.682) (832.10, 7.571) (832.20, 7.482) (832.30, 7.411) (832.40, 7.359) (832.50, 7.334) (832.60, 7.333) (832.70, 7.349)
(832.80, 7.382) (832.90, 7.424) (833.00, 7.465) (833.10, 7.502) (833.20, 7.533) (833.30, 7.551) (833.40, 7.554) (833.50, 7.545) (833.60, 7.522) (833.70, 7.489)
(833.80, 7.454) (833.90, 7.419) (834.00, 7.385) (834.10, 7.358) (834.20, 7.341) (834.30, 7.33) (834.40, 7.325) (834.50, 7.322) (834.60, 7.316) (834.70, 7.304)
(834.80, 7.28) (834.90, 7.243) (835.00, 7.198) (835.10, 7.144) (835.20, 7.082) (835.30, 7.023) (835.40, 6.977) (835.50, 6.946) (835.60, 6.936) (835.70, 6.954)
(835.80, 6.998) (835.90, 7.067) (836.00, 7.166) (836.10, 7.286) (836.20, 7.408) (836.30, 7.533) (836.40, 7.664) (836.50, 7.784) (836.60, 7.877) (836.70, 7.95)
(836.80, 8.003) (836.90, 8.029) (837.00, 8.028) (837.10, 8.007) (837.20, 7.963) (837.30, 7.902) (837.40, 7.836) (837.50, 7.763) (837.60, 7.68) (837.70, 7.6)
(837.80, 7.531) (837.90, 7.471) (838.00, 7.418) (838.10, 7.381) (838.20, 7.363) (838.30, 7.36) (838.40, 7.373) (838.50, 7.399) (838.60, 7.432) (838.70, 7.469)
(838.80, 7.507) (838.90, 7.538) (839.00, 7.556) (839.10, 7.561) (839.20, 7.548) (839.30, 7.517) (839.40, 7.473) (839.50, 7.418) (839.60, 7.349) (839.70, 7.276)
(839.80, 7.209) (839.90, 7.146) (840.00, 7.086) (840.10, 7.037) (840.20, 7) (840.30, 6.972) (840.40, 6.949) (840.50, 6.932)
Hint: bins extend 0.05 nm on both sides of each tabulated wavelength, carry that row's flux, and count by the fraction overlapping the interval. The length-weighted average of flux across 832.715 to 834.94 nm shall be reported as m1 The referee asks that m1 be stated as 7.41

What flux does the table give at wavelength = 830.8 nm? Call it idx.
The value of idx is 7.244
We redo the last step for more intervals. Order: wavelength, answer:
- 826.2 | 7.544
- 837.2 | 7.963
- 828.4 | 6.87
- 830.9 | 7.469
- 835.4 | 6.977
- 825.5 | 6.899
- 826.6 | 7.565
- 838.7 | 7.469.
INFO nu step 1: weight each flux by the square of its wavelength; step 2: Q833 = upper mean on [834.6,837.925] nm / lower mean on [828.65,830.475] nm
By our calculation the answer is 1.22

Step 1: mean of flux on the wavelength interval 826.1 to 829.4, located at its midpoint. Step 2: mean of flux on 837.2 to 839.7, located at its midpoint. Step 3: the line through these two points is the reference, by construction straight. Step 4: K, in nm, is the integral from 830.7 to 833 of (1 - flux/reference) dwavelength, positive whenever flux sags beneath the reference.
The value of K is -0.13 nm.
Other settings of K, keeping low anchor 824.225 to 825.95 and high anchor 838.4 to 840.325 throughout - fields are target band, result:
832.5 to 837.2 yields -0.16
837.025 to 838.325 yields -0.07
